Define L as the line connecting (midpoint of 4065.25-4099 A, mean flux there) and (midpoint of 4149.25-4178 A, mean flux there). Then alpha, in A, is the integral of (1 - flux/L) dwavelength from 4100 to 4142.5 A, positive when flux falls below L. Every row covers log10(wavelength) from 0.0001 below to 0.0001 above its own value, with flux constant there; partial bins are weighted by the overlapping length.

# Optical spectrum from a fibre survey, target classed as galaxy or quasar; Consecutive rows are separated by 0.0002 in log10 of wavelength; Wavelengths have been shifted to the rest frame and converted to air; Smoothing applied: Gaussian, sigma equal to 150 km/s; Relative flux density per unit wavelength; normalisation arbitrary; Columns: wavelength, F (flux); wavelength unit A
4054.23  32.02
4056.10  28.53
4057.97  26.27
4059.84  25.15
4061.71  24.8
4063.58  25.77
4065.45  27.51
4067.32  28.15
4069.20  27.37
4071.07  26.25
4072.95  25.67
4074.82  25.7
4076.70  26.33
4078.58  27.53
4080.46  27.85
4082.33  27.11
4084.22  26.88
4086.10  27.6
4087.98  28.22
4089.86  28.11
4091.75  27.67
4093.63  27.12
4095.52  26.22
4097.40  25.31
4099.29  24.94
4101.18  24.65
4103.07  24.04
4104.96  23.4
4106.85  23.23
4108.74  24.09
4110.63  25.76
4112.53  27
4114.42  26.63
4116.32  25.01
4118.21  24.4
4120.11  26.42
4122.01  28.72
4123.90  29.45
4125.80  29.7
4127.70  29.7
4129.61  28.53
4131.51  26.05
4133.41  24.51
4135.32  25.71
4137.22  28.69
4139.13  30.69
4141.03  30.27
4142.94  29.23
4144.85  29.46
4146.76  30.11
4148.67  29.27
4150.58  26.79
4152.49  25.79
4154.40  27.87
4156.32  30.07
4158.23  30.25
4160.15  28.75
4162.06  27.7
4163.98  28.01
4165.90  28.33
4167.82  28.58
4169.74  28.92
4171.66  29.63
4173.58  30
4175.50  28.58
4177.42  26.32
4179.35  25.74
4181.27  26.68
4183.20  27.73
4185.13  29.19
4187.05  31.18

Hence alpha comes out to 1.52 A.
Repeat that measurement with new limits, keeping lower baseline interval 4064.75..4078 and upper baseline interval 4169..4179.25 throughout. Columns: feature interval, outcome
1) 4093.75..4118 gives 2.0 A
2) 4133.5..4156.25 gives -0.4 A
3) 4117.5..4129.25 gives -0.2 A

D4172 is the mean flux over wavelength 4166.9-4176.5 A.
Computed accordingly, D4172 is 29.2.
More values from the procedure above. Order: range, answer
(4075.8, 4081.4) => 27.3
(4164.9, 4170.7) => 28.6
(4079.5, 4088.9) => 27.5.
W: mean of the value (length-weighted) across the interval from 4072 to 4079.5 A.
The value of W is 26.3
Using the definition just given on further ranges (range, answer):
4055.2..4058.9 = 27.4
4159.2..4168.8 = 28.3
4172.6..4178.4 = 28.3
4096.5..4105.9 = 24.5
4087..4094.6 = 27.8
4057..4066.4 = 25.9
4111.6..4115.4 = 26.8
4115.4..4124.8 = 26.8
